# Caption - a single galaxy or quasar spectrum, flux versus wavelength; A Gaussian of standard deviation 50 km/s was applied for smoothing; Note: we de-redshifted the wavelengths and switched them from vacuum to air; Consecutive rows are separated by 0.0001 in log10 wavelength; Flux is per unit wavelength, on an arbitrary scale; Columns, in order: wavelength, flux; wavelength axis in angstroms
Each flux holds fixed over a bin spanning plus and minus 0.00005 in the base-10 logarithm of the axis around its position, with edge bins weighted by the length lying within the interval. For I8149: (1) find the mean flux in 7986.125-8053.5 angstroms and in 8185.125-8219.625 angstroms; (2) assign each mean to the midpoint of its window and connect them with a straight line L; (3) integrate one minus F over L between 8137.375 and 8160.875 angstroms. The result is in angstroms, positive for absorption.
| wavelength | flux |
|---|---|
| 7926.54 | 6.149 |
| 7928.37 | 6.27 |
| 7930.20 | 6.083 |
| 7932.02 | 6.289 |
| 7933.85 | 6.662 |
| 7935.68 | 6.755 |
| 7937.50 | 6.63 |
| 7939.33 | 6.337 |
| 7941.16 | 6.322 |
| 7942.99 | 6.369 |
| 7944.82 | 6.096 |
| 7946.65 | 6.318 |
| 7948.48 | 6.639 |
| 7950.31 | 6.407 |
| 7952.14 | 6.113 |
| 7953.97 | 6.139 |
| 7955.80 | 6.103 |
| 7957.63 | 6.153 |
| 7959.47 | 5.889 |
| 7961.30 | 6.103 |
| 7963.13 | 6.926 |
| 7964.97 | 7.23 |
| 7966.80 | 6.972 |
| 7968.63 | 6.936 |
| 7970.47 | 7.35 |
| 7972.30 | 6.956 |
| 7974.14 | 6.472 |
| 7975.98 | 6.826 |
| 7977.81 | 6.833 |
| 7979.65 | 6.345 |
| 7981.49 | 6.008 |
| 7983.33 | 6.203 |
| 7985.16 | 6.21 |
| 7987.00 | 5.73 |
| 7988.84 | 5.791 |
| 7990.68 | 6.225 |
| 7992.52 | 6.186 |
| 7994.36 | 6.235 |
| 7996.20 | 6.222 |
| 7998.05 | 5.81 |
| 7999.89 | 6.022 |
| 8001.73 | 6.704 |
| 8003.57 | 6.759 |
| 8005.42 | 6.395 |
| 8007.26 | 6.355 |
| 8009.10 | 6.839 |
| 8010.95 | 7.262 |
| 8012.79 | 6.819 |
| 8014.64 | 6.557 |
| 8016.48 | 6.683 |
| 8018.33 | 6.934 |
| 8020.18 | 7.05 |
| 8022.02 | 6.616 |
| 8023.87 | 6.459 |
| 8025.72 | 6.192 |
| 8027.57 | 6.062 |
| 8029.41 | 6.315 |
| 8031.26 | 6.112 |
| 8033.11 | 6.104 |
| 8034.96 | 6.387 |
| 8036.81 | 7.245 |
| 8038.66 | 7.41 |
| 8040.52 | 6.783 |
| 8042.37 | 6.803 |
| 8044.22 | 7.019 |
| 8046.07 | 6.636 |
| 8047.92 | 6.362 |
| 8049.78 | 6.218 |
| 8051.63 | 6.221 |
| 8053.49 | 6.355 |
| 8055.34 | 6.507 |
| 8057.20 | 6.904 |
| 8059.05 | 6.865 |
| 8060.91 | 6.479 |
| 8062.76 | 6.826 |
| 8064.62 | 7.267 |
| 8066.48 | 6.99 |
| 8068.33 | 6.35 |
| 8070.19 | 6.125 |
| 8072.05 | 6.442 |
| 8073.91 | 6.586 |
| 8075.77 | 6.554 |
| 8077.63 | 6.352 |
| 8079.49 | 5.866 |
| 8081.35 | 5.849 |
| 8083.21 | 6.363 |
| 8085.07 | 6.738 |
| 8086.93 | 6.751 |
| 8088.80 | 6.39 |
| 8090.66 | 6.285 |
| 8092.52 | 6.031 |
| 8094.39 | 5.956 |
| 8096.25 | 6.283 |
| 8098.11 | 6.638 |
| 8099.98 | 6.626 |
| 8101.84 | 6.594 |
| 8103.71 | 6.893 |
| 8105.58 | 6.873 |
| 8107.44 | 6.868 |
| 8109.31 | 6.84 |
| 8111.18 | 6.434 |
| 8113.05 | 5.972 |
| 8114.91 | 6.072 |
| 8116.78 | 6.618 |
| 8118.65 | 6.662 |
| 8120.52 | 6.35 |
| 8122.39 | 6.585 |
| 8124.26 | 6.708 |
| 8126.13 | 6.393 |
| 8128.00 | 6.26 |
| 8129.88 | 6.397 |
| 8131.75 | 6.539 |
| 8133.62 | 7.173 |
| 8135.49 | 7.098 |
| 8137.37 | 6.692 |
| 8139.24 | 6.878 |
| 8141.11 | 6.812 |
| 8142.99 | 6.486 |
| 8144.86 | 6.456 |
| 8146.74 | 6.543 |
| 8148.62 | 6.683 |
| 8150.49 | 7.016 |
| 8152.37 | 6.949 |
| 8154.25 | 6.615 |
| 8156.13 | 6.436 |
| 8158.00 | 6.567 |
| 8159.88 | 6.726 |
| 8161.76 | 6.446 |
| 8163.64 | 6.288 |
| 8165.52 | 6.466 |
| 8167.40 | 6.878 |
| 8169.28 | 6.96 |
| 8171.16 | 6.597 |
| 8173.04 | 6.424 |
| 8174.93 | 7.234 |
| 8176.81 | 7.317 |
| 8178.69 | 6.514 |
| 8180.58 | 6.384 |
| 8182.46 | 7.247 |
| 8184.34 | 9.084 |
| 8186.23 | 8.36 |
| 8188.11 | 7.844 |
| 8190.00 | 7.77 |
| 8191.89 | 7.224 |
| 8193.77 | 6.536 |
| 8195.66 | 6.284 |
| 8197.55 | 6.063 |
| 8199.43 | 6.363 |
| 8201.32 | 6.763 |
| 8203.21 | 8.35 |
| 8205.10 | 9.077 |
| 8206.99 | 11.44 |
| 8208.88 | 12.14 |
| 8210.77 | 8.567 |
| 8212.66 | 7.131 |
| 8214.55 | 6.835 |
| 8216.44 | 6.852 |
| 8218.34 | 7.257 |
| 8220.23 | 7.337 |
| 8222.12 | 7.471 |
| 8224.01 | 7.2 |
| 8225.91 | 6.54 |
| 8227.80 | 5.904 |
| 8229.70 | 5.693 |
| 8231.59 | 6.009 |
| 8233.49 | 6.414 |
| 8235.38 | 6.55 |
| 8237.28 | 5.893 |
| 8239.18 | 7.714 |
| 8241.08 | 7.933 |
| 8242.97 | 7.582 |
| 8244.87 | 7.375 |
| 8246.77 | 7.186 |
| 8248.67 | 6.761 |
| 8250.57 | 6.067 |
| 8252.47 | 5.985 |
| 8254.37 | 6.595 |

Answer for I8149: 2.38 angstroms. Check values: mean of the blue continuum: 6.48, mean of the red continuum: 7.83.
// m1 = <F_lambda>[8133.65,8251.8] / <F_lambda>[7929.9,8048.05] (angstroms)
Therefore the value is 1.1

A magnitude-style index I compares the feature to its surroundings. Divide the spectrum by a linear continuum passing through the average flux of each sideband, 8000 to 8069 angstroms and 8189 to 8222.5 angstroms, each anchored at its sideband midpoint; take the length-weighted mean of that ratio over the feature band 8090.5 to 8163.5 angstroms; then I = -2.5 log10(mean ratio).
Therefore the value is 0.10 mag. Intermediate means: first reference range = 6.64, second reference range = 7.75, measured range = 6.58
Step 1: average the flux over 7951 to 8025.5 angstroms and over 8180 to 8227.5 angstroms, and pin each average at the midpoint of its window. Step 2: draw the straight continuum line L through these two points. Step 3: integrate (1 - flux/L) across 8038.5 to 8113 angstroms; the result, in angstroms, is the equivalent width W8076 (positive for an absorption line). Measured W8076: 4.49 angstroms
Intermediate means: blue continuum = 6.48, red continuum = 7.67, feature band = 6.54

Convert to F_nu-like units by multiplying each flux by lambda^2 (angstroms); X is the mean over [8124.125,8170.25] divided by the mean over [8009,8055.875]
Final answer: 1.04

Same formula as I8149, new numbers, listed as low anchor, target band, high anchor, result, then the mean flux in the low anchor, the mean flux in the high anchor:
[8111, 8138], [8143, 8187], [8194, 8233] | 0.5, 6.53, 7.43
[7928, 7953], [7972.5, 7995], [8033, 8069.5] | 0.8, 6.38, 6.7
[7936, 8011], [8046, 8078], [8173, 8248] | 1.0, 6.42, 7.35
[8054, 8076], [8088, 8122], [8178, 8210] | 2.7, 6.66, 7.86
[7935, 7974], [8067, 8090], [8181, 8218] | 2.6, 6.51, 7.86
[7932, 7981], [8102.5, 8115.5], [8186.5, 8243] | 0.8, 6.52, 7.37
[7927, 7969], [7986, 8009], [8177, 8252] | 1.2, 6.41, 7.32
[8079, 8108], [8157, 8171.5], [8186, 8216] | 1.5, 6.44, 7.9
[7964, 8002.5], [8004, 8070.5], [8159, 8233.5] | 0.2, 6.44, 7.26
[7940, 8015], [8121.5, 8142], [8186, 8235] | 1.2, 6.43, 7.42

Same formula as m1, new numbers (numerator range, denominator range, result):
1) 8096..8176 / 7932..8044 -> 1.02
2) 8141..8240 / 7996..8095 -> 1.09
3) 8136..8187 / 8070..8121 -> 1.06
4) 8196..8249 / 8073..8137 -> 1.13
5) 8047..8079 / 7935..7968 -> 1.02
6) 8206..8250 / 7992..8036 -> 1.14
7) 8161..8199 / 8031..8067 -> 1.05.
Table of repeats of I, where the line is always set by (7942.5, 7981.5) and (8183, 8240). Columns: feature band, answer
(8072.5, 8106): 0.091 mag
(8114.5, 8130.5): 0.102 mag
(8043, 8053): 0.055 mag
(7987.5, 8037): 0.044 mag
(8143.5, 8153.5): 0.075 mag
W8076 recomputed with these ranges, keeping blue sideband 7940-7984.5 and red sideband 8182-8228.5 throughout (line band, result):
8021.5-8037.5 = 1.0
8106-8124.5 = 1.9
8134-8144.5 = 0.8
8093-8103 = 1.0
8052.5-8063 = 0.5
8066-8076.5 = 0.8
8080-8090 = 1.0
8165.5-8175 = 1.0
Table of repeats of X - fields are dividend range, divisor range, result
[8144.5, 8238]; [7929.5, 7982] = 1.16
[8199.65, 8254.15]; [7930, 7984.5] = 1.21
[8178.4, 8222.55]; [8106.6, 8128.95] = 1.22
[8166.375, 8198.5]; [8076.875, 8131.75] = 1.12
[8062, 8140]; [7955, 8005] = 1.05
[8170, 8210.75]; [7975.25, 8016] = 1.26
